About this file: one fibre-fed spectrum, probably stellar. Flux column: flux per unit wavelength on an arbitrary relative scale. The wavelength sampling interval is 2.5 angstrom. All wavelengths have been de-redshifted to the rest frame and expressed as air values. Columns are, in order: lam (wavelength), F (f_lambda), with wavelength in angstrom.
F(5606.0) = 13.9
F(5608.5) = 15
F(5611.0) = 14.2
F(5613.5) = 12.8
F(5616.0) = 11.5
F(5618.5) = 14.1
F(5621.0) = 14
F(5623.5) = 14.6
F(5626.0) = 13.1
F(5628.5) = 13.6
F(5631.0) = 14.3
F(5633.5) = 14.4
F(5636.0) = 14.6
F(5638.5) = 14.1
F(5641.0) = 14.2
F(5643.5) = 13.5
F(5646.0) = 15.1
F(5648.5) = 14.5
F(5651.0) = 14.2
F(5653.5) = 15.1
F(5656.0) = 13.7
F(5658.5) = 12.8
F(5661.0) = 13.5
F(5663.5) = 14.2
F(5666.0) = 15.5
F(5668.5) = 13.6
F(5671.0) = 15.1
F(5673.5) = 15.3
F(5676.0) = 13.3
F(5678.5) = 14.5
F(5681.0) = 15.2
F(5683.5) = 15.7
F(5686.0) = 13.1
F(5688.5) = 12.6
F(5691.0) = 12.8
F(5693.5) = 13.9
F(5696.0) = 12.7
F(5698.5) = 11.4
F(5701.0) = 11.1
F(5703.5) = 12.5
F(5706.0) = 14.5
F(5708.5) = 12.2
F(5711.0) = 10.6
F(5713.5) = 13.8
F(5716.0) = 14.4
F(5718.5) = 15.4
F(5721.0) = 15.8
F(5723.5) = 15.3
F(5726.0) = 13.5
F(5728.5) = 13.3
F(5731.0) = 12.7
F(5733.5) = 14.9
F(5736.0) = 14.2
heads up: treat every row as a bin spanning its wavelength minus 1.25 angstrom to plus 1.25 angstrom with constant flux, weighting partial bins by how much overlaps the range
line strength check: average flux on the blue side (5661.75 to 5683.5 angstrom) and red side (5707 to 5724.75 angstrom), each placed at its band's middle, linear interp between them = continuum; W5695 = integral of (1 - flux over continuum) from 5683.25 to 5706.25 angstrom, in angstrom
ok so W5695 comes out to 2.3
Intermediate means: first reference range 14.6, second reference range 13.9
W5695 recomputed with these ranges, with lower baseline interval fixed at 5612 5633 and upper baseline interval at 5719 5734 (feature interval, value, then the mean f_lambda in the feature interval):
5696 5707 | 1.4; 12.4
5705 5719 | 0.8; 13.4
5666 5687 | -1.0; 14.6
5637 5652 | -0.6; 14.3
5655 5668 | -0.1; 13.9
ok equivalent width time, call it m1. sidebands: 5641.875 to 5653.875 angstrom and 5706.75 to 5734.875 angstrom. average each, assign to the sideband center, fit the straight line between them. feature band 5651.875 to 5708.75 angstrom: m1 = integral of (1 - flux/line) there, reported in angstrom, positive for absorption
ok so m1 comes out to 1.9 angstrom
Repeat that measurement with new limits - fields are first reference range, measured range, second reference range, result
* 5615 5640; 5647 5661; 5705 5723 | -0.17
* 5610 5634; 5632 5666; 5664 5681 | -0.15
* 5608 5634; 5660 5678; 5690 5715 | -1.84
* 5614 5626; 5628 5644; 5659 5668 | -0.49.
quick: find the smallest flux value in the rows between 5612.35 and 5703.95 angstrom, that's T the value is 11.1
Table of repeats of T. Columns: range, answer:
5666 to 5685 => 13.3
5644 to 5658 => 13.7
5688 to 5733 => 10.6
